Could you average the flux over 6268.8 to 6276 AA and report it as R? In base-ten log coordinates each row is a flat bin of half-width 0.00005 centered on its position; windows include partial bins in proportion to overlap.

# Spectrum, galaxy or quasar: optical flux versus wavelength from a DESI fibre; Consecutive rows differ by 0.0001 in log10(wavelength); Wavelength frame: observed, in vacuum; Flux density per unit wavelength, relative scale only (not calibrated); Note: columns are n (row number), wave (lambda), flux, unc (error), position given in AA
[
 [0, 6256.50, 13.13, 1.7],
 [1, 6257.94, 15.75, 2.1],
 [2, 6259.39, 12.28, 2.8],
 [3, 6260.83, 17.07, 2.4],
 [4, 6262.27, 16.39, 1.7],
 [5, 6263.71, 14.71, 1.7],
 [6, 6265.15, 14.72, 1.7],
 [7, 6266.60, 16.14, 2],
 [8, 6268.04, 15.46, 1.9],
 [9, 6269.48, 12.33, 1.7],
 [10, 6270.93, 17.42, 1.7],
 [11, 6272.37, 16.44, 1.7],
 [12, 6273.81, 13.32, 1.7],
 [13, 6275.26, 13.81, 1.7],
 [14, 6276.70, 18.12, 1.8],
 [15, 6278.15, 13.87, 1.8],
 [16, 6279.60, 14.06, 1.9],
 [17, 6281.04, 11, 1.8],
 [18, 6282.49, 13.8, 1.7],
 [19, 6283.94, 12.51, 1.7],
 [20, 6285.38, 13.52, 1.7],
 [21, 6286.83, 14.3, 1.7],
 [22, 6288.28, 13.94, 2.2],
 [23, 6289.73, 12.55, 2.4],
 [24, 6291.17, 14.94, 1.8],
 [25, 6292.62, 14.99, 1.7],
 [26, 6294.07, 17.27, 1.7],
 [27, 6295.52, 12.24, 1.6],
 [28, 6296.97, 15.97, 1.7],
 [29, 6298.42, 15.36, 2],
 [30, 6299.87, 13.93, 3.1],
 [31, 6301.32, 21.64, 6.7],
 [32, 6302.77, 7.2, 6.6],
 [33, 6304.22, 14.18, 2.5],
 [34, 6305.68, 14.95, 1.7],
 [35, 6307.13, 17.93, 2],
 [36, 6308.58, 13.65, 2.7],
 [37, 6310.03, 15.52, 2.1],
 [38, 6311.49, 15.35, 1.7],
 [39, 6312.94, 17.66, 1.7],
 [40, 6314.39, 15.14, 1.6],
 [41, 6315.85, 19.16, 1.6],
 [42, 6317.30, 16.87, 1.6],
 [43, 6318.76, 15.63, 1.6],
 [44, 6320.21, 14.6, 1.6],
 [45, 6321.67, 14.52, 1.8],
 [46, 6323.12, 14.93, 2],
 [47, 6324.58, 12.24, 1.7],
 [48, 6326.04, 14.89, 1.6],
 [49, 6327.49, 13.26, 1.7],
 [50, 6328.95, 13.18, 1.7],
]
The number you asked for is 14.7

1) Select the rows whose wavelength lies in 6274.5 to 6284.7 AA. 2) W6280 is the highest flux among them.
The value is 18.12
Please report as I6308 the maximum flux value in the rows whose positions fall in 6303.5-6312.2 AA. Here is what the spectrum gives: 17.93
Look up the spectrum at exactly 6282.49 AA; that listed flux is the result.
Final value 13.8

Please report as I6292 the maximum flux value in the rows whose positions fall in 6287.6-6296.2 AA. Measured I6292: 17.27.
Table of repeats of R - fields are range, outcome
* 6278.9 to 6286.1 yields 13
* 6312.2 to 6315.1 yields 16.4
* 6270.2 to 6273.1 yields 16.9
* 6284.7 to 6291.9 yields 13.9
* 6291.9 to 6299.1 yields 15.2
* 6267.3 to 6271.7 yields 15.1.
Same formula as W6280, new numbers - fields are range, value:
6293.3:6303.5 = 21.64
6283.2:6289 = 14.3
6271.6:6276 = 16.44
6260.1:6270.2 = 17.07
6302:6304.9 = 14.18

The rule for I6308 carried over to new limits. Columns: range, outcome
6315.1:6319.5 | 19.16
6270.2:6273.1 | 17.42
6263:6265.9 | 14.72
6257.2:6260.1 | 15.75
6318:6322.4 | 15.63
